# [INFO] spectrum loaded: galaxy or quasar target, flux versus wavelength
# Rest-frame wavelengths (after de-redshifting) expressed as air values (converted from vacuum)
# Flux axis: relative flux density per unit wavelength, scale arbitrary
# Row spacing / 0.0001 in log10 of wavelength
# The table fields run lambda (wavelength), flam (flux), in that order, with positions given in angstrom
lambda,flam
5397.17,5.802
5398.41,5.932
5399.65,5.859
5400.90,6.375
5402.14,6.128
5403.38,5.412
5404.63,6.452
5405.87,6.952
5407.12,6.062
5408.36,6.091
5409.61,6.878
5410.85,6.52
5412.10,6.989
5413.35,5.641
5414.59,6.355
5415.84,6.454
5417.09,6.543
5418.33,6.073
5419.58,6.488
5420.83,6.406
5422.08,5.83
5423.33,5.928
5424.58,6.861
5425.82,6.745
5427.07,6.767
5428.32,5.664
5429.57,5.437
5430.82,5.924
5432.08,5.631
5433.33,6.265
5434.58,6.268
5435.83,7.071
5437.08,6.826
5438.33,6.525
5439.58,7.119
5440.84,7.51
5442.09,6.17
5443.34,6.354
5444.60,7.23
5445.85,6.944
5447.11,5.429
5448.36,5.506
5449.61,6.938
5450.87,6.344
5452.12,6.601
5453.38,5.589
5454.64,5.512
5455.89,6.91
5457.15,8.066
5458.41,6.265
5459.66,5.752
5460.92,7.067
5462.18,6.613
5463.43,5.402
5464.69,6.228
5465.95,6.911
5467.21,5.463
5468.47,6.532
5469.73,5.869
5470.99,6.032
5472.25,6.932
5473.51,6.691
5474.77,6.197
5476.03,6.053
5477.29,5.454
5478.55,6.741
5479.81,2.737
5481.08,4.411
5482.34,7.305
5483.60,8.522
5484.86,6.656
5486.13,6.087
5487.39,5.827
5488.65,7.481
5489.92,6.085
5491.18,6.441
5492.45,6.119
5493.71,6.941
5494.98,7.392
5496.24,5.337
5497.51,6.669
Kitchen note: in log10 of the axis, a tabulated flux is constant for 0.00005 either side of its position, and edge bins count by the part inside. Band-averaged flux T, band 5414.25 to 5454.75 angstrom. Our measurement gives 6.35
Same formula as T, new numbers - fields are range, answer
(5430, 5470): 6.4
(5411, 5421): 6.37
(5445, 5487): 6.24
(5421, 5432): 6.13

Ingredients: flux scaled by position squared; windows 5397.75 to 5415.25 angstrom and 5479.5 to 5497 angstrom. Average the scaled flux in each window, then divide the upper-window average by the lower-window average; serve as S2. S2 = 1.04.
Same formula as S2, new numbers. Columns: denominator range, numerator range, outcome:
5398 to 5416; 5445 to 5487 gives 1.02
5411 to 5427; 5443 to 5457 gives 1.01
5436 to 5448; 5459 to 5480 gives 0.93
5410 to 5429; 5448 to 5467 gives 1.02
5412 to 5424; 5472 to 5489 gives 1.01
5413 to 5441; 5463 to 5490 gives 0.99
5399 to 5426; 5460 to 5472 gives 1.01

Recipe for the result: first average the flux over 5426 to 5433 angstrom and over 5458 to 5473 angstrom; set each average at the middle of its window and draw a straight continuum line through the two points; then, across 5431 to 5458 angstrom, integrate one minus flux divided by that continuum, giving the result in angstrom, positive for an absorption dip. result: -1.89 angstrom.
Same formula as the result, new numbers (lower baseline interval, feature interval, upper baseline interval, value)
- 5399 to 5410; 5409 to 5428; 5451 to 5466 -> -0.4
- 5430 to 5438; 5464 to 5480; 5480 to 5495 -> 0.8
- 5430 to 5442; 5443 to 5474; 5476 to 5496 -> 0.2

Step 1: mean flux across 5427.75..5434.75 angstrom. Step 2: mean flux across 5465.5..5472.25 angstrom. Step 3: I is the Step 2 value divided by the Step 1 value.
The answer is 1.06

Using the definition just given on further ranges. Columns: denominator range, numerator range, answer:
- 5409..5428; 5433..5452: 1.02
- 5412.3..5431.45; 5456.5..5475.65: 1.03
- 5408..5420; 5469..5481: 0.90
